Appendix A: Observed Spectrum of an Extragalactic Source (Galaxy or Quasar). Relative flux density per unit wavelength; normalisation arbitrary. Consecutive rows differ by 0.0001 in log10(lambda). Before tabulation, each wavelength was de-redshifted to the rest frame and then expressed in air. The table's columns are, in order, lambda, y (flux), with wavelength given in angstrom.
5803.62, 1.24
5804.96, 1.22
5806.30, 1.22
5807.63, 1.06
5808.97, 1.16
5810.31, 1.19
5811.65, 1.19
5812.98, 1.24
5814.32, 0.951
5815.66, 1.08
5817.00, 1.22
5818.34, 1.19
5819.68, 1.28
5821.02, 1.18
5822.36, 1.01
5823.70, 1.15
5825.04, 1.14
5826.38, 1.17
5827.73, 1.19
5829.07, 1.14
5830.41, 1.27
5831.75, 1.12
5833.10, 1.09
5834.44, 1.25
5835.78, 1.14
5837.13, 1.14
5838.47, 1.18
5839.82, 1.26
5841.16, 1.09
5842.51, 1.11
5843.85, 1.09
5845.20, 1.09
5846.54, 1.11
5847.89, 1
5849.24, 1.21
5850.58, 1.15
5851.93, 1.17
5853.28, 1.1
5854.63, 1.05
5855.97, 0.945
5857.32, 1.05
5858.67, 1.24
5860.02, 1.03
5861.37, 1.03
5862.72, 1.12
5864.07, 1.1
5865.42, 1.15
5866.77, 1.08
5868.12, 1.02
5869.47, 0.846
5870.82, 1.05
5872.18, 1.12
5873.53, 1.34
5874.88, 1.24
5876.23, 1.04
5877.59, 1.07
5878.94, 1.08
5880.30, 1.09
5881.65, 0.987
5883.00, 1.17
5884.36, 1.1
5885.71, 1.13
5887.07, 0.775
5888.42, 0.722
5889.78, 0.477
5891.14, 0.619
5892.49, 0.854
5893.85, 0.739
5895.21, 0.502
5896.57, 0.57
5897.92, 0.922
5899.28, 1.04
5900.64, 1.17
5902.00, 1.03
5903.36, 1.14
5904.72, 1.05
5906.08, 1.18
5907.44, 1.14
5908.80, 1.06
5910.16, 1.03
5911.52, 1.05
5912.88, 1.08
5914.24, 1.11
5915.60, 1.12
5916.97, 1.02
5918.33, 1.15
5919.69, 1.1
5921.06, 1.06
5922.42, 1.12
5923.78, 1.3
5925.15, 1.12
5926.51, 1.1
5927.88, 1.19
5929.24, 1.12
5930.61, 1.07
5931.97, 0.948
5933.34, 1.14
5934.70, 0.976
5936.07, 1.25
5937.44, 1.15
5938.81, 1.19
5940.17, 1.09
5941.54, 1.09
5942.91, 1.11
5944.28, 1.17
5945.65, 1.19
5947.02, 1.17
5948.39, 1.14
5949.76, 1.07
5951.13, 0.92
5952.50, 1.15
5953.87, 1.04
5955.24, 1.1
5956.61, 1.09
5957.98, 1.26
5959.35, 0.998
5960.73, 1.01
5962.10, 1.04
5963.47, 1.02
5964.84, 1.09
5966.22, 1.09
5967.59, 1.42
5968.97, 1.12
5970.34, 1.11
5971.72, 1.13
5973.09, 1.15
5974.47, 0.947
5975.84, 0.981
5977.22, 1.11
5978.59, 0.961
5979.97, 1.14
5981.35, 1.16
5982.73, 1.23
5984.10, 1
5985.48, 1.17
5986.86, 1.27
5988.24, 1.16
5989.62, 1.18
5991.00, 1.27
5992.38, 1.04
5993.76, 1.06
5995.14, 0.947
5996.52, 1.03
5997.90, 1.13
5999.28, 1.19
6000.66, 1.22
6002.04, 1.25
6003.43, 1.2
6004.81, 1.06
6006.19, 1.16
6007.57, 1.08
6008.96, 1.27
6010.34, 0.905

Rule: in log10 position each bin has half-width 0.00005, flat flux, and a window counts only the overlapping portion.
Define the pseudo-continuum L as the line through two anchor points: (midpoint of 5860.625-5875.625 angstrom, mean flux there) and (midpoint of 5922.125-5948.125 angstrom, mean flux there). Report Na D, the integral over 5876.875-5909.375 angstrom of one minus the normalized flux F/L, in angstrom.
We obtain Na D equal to 4.9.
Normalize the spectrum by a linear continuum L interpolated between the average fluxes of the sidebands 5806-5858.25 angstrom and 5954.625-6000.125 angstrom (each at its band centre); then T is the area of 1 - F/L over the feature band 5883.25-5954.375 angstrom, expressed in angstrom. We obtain 5.44 angstrom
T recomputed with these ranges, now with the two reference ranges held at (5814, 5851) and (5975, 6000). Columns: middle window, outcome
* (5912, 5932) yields 0.2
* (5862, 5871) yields 0.7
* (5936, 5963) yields 0.3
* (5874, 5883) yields 0.3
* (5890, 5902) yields 3.5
